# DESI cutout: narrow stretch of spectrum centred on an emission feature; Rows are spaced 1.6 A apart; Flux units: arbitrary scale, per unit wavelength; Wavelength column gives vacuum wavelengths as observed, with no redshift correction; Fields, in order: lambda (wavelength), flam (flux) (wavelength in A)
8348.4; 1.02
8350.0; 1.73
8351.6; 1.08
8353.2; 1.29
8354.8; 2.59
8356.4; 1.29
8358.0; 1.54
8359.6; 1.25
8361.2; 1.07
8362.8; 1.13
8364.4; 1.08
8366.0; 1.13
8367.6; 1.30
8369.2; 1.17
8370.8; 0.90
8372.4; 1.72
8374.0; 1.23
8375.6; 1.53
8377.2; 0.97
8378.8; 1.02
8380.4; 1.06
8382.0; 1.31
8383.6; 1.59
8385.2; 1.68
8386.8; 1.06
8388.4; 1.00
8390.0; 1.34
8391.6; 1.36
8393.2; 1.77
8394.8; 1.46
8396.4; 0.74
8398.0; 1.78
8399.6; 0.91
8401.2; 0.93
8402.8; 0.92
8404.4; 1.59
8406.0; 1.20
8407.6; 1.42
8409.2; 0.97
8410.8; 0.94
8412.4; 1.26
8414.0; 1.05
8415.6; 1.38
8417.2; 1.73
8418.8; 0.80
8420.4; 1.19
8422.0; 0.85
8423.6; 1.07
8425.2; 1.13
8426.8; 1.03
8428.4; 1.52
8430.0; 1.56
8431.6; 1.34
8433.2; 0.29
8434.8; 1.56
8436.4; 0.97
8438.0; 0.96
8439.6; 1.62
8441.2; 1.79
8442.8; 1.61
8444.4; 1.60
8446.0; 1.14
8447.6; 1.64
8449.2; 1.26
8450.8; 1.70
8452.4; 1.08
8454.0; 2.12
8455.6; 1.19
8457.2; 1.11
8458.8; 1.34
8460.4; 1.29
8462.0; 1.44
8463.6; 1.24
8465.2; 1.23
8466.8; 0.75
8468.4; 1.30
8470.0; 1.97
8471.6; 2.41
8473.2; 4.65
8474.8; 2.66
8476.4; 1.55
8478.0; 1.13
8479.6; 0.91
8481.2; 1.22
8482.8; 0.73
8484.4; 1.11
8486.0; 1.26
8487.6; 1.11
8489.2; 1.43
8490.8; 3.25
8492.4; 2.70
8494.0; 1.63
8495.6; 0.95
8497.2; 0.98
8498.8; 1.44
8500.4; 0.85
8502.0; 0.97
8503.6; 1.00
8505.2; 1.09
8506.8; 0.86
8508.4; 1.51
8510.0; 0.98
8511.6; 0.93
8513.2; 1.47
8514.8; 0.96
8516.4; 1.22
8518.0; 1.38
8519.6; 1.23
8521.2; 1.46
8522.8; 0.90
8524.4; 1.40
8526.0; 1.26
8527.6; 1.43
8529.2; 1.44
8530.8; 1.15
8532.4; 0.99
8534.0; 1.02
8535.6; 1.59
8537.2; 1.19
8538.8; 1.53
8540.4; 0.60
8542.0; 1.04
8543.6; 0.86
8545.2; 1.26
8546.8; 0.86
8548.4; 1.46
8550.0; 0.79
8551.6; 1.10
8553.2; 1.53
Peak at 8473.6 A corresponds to [S II]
